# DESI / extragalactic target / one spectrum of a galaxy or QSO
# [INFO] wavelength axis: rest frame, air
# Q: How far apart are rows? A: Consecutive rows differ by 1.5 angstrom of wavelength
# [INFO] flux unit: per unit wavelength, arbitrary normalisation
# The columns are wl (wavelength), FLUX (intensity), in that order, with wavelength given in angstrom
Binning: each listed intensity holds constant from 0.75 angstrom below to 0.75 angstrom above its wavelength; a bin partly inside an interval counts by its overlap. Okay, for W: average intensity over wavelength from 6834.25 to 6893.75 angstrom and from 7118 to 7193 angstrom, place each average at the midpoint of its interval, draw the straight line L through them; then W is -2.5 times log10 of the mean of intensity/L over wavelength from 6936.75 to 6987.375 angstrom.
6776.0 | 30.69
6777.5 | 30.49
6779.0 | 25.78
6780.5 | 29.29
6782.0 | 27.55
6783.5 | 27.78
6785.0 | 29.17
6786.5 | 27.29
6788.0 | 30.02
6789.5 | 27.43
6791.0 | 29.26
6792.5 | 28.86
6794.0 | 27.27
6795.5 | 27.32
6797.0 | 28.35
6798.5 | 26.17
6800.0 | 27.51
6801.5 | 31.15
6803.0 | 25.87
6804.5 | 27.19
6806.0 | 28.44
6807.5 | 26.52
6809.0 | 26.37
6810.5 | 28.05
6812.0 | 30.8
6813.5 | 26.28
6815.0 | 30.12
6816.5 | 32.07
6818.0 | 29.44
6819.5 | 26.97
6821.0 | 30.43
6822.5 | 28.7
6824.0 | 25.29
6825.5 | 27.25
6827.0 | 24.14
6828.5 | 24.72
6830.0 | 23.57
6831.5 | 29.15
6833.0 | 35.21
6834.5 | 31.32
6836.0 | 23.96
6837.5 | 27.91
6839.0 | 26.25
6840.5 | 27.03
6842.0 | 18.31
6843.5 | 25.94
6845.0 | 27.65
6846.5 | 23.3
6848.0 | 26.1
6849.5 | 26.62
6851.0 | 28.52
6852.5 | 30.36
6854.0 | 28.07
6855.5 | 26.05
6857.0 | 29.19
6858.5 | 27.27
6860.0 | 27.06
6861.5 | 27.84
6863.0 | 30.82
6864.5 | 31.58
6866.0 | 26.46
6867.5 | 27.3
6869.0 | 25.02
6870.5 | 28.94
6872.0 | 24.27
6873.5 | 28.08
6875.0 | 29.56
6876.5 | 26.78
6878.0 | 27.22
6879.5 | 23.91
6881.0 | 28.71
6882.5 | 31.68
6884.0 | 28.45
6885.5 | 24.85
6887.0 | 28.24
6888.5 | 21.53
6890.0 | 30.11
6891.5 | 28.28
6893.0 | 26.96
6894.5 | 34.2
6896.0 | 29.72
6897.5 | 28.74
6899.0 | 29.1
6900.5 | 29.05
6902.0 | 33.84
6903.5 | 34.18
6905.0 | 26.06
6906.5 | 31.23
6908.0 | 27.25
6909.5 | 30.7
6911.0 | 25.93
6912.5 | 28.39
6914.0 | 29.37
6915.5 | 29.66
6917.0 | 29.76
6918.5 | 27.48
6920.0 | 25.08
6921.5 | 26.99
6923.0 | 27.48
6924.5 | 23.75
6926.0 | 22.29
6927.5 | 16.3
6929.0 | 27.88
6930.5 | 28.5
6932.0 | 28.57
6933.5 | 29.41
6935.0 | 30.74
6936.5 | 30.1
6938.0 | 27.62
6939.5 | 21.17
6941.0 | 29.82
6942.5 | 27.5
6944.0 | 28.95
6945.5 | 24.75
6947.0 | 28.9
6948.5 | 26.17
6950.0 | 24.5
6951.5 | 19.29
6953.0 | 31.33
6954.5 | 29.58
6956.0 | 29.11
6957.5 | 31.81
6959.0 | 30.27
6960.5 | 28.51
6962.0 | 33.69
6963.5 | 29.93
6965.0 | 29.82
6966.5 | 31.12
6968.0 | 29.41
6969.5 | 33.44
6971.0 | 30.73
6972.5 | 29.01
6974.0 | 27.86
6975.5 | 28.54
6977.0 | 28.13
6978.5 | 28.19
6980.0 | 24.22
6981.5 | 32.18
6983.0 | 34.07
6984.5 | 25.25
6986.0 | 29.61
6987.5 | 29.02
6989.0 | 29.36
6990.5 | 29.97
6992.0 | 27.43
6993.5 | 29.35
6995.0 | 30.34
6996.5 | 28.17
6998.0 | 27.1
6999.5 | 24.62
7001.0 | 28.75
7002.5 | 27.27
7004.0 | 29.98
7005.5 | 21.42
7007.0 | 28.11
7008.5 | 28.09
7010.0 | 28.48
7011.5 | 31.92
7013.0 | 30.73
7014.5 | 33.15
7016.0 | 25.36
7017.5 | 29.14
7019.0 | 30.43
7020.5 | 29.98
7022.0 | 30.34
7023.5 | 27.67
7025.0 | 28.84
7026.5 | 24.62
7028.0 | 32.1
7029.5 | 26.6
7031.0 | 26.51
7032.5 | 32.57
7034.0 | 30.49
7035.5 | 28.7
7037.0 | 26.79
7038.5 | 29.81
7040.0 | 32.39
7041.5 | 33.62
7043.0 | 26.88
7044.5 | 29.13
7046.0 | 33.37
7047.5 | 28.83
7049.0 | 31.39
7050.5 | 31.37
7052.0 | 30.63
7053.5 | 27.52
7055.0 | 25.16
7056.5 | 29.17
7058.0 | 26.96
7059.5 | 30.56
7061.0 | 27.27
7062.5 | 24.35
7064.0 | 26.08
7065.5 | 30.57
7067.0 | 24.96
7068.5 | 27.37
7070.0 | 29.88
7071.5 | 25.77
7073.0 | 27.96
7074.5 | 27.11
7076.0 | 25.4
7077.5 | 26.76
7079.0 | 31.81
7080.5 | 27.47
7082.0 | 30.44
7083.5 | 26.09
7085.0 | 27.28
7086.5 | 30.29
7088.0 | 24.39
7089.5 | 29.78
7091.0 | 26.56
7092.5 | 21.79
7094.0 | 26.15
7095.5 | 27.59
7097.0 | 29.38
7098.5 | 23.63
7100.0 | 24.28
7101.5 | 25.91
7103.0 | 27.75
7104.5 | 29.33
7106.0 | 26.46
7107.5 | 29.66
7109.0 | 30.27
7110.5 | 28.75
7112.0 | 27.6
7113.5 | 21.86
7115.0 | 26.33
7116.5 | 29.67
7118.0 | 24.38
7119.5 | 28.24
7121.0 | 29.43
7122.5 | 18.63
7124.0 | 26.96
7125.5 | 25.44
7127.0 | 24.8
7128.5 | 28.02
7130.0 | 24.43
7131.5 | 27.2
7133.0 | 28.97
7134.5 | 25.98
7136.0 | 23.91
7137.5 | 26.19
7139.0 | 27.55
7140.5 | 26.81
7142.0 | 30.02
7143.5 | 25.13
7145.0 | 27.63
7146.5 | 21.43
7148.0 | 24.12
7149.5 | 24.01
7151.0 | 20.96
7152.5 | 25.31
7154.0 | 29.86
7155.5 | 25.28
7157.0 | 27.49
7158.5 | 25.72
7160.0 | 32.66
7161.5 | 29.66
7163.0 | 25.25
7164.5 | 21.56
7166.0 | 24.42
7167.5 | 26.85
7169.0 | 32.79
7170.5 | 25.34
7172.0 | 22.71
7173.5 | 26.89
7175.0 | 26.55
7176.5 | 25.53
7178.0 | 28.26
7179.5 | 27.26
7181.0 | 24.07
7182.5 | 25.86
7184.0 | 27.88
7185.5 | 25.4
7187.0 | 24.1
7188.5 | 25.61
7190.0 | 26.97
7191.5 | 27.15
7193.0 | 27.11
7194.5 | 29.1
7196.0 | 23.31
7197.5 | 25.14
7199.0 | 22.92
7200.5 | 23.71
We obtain -0.071 mag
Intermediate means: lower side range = 27.2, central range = 28.6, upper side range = 26.2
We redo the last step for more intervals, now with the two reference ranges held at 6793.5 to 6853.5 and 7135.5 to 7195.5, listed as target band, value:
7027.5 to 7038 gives -0.091 mag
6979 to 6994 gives -0.083 mag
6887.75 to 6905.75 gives -0.082 mag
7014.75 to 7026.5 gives -0.077 mag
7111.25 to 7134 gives 0.011 mag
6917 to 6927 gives 0.062 mag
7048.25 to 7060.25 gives -0.096 mag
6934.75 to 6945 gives -0.029 mag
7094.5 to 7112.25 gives -0.043 mag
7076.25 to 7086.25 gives -0.068 mag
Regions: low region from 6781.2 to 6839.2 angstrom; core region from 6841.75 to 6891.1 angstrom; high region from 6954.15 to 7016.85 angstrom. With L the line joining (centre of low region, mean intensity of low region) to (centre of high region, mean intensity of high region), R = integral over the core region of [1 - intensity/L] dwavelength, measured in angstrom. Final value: 1.9 angstrom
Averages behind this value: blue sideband 28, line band 27.2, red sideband 29.1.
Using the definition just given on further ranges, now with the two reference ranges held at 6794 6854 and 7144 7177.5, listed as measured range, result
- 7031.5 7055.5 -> -3.1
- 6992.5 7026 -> -2.4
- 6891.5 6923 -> -2.4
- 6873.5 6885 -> -0.3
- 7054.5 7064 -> -0.3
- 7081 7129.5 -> -1.0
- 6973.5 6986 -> -0.9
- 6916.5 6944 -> 0.3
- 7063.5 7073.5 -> -0.4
